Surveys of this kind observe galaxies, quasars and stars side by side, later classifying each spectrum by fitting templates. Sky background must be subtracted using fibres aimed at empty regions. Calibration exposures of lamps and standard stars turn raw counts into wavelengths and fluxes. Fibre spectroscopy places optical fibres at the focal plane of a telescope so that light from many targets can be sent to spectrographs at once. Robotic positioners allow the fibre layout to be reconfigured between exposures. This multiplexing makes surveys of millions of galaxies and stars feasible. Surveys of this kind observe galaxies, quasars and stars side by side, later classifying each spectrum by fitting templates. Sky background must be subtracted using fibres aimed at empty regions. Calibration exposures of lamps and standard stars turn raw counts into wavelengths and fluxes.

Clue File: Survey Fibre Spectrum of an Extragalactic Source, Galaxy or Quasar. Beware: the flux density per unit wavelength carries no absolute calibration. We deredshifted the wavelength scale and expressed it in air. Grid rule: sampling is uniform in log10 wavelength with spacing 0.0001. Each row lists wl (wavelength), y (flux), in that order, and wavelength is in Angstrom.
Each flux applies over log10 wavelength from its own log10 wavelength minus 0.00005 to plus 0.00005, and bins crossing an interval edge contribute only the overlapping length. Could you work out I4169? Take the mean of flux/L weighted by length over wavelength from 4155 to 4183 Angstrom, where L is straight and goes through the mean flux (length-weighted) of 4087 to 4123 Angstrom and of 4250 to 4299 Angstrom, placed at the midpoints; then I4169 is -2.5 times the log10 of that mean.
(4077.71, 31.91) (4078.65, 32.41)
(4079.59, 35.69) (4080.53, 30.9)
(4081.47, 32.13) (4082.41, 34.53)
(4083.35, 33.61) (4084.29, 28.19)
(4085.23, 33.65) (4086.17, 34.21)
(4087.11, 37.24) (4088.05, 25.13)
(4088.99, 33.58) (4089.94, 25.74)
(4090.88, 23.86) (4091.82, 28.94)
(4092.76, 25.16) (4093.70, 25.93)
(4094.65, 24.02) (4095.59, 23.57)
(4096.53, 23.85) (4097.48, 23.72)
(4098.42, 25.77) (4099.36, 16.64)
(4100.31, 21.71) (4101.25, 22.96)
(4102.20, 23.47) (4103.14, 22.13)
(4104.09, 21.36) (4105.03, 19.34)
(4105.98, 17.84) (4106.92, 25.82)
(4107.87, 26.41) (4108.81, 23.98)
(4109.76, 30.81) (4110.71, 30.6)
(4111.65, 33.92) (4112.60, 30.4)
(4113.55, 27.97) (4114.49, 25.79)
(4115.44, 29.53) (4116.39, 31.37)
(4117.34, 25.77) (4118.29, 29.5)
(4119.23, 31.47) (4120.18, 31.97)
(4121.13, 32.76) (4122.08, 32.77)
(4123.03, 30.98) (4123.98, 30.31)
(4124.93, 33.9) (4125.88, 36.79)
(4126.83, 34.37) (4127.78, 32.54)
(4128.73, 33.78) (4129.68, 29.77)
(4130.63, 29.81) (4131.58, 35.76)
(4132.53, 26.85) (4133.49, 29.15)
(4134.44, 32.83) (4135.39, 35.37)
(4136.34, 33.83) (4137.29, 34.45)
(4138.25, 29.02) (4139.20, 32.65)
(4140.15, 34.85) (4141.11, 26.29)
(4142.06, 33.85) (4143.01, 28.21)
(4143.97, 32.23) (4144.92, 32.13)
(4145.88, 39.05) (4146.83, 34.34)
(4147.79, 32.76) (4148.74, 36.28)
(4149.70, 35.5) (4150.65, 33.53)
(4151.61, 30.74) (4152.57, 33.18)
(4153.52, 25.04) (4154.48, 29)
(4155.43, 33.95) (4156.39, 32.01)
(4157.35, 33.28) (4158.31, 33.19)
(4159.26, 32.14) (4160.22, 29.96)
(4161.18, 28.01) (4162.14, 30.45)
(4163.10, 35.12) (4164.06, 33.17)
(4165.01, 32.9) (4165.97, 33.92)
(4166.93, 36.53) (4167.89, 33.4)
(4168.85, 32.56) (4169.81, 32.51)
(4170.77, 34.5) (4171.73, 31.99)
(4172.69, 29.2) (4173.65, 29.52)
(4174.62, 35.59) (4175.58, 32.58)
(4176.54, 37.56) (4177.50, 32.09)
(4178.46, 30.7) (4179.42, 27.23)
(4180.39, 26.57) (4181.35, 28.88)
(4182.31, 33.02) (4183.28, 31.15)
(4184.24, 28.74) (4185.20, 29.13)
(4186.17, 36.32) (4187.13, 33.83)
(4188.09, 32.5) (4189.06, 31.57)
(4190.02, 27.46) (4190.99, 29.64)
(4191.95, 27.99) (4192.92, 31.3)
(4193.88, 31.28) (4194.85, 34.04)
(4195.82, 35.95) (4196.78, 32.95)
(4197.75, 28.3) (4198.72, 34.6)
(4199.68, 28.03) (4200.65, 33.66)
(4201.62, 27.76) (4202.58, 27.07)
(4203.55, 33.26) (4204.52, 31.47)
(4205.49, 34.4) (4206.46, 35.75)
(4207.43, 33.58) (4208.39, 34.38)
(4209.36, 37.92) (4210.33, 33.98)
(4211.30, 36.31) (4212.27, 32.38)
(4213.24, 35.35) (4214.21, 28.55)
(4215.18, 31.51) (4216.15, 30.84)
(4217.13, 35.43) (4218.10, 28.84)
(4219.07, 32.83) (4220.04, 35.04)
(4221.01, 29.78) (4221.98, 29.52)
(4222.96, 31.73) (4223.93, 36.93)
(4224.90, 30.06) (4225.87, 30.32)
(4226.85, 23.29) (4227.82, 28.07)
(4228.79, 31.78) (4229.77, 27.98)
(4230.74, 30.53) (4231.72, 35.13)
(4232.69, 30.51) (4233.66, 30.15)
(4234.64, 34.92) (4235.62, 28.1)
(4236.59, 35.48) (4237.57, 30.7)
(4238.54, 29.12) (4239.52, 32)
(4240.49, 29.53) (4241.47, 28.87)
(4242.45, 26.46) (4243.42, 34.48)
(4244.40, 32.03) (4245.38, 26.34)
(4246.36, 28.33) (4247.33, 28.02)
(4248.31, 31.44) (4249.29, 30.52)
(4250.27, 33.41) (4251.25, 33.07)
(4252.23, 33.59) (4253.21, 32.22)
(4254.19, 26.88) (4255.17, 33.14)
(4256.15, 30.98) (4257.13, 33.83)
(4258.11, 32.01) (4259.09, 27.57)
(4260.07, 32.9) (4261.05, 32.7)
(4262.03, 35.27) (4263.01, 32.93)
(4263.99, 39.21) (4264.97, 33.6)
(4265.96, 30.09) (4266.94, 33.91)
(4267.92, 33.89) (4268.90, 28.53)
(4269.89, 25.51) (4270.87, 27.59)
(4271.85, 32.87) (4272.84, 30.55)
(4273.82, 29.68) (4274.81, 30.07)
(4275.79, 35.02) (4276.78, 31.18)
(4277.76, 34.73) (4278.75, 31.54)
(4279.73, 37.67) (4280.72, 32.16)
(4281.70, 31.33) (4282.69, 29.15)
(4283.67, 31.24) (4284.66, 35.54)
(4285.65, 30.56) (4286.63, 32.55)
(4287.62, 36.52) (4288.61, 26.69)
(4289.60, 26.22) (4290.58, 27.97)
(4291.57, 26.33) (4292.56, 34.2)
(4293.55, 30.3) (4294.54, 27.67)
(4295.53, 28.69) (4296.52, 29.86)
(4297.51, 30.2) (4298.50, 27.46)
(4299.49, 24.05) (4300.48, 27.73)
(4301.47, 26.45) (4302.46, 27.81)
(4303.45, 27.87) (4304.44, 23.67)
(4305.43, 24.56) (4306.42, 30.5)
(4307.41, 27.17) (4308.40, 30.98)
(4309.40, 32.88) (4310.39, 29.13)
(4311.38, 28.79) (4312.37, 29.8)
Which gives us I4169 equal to -0.13 mag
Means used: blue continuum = 26.6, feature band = 32.1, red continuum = 31.4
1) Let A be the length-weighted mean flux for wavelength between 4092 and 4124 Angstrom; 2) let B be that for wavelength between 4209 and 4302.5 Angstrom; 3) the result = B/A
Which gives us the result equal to 1.2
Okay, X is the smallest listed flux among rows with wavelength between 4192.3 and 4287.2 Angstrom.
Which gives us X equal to 23.29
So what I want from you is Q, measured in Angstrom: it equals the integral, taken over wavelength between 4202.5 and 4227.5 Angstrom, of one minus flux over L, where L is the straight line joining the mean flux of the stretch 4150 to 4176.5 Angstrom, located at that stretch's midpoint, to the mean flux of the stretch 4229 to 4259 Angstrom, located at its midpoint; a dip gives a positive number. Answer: -0.8 Angstrom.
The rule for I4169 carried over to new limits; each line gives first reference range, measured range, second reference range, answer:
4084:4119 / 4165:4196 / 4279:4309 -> -0.15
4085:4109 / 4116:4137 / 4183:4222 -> -0.18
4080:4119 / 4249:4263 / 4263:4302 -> -0.06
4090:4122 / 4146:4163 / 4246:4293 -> -0.16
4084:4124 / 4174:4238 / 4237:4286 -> -0.06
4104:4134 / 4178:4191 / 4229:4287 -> 0.00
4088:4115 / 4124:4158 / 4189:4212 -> -0.16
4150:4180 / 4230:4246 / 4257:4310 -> 0.01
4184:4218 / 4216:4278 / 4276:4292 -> 0.02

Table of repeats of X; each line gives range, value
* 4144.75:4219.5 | 25.04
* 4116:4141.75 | 25.77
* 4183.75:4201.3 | 27.46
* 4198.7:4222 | 27.07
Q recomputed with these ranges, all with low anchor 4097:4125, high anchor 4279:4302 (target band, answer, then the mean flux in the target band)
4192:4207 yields -1.80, 31.9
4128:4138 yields -1.75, 32.1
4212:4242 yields -2.27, 31.1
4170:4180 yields -1.43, 32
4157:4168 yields -1.90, 32.7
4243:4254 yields -0.67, 31.1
